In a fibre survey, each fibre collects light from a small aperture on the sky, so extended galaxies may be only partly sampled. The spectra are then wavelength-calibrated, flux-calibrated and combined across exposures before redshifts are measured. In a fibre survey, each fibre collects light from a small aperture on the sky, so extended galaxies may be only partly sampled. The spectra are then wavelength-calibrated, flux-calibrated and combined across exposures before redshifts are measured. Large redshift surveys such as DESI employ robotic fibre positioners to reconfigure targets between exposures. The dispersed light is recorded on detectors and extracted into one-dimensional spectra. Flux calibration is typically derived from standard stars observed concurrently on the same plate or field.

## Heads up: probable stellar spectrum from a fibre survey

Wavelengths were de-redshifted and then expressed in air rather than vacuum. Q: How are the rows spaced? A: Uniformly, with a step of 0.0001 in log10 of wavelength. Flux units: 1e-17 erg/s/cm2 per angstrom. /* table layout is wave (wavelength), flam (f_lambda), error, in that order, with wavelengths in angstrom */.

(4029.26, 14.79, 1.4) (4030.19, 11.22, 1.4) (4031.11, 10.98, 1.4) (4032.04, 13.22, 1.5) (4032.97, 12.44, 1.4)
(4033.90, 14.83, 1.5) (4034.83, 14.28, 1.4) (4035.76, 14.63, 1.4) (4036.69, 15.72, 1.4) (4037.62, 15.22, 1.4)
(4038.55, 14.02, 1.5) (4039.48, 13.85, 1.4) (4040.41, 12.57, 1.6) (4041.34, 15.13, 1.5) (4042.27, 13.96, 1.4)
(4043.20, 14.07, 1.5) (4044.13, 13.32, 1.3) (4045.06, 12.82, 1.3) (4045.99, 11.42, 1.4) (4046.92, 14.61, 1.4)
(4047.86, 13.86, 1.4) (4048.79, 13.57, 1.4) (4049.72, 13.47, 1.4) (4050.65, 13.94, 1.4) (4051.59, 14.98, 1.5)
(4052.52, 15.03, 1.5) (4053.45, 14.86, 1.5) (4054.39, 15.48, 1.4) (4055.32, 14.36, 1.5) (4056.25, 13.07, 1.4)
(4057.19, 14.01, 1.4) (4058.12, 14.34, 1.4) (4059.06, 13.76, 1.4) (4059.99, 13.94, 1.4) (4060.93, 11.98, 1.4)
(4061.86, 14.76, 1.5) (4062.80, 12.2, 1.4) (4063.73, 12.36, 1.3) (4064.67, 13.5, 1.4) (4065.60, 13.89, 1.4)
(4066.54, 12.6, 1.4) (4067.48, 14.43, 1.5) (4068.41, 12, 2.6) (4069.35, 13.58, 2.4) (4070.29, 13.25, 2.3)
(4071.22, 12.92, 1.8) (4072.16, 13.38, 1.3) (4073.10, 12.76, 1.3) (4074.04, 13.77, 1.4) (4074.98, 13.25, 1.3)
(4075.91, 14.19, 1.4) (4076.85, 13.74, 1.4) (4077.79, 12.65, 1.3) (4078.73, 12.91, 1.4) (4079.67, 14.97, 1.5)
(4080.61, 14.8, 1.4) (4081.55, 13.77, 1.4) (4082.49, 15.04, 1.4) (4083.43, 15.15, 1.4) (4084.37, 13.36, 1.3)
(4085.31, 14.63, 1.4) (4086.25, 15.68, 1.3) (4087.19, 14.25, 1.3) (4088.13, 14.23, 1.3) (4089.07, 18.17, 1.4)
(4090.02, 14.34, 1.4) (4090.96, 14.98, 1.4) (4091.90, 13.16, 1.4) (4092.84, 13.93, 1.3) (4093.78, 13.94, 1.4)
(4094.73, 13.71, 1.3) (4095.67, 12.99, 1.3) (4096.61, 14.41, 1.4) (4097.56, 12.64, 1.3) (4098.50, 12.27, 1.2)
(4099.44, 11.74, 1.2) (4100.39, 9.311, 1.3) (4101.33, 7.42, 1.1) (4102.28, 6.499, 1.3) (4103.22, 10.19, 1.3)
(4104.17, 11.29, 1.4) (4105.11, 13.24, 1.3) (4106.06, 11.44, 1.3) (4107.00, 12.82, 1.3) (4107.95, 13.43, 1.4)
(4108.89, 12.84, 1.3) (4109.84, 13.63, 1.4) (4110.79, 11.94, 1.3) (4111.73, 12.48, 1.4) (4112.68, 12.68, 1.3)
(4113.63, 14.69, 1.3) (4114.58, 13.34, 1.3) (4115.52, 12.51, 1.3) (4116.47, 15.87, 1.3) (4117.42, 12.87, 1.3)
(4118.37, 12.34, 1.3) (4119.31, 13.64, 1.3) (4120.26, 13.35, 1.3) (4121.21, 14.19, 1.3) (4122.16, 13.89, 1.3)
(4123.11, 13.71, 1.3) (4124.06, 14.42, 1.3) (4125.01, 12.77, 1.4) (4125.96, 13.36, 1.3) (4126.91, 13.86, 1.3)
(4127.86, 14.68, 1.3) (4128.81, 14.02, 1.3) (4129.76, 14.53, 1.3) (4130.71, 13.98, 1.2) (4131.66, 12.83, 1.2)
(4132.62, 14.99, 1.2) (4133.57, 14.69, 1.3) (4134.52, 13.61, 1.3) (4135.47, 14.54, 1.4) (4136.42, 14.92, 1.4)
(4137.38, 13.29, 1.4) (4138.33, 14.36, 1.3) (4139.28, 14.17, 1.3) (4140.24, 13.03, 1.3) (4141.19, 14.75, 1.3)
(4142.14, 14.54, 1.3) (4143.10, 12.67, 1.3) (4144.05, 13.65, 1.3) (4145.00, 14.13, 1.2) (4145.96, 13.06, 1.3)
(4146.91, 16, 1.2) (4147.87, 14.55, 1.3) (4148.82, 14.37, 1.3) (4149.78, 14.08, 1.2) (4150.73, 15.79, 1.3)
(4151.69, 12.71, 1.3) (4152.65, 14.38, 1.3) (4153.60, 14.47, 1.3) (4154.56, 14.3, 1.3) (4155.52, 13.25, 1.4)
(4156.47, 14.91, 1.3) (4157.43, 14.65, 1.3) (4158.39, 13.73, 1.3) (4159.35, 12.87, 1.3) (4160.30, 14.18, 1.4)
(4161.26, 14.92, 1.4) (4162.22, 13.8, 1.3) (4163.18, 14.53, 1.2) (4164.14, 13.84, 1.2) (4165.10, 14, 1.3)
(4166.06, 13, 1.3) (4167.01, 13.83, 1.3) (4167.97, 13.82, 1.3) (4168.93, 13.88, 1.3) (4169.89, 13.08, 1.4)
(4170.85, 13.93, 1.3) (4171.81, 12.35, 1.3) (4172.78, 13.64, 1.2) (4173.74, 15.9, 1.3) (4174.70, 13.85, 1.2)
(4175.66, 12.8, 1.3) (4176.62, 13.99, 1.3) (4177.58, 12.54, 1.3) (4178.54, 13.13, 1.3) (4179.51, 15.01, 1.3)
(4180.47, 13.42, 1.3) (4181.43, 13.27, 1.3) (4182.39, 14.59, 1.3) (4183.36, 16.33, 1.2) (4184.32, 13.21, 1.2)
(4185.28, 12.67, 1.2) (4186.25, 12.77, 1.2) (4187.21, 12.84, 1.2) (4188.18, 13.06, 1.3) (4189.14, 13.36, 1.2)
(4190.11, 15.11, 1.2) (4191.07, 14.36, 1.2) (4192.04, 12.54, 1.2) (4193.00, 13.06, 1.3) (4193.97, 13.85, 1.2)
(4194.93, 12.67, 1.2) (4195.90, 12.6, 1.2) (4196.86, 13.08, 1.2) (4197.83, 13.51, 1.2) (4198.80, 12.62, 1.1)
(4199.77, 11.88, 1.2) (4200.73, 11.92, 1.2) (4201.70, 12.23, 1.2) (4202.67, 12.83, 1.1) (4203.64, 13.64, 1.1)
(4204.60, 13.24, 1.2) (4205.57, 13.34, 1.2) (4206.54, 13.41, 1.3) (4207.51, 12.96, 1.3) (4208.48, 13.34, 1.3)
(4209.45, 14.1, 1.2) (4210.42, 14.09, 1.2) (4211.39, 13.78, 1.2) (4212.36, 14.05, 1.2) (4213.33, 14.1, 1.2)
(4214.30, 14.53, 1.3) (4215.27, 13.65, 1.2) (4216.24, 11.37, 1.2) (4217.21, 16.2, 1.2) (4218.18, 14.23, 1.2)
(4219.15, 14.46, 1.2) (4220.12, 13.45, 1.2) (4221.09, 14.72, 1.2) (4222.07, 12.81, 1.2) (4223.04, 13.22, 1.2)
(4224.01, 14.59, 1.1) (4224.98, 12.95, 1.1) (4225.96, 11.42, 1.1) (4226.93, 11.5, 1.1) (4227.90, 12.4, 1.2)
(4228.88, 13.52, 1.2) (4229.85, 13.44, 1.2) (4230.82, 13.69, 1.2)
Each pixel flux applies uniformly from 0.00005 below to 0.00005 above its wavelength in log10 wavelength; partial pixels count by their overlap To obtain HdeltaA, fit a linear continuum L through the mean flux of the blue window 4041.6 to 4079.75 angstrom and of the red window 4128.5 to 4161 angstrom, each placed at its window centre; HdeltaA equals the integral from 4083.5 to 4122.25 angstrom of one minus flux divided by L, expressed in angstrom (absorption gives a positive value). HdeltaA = 2.3 angstrom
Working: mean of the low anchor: 13.6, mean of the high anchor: 14.1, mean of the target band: 13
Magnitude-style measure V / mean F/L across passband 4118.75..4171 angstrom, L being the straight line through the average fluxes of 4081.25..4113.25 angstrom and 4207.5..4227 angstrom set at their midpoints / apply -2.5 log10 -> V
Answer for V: -0.06 mag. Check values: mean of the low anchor 13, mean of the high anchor 13.7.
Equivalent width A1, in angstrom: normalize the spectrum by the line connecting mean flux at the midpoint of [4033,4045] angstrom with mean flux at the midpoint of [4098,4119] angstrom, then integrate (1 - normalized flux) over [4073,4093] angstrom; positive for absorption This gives -2.28 angstrom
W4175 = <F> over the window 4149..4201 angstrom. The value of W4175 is 13.7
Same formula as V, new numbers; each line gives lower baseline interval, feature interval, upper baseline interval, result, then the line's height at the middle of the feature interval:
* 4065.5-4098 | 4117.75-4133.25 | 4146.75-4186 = 0.013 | 13.9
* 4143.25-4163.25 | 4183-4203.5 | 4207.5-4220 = 0.069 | 14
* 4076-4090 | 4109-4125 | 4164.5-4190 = 0.060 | 14.2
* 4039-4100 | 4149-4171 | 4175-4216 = -0.039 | 13.5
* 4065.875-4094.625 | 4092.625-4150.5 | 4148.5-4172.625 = 0.055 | 14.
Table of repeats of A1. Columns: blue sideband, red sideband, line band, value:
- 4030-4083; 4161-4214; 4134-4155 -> -0.90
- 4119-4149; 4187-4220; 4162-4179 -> 0.05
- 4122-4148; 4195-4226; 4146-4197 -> -0.36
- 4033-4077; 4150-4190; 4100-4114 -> 2.24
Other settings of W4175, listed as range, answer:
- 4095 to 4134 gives 12.9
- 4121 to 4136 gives 14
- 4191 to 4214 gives 13.2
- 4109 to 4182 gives 13.8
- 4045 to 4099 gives 13.8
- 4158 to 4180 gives 13.8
